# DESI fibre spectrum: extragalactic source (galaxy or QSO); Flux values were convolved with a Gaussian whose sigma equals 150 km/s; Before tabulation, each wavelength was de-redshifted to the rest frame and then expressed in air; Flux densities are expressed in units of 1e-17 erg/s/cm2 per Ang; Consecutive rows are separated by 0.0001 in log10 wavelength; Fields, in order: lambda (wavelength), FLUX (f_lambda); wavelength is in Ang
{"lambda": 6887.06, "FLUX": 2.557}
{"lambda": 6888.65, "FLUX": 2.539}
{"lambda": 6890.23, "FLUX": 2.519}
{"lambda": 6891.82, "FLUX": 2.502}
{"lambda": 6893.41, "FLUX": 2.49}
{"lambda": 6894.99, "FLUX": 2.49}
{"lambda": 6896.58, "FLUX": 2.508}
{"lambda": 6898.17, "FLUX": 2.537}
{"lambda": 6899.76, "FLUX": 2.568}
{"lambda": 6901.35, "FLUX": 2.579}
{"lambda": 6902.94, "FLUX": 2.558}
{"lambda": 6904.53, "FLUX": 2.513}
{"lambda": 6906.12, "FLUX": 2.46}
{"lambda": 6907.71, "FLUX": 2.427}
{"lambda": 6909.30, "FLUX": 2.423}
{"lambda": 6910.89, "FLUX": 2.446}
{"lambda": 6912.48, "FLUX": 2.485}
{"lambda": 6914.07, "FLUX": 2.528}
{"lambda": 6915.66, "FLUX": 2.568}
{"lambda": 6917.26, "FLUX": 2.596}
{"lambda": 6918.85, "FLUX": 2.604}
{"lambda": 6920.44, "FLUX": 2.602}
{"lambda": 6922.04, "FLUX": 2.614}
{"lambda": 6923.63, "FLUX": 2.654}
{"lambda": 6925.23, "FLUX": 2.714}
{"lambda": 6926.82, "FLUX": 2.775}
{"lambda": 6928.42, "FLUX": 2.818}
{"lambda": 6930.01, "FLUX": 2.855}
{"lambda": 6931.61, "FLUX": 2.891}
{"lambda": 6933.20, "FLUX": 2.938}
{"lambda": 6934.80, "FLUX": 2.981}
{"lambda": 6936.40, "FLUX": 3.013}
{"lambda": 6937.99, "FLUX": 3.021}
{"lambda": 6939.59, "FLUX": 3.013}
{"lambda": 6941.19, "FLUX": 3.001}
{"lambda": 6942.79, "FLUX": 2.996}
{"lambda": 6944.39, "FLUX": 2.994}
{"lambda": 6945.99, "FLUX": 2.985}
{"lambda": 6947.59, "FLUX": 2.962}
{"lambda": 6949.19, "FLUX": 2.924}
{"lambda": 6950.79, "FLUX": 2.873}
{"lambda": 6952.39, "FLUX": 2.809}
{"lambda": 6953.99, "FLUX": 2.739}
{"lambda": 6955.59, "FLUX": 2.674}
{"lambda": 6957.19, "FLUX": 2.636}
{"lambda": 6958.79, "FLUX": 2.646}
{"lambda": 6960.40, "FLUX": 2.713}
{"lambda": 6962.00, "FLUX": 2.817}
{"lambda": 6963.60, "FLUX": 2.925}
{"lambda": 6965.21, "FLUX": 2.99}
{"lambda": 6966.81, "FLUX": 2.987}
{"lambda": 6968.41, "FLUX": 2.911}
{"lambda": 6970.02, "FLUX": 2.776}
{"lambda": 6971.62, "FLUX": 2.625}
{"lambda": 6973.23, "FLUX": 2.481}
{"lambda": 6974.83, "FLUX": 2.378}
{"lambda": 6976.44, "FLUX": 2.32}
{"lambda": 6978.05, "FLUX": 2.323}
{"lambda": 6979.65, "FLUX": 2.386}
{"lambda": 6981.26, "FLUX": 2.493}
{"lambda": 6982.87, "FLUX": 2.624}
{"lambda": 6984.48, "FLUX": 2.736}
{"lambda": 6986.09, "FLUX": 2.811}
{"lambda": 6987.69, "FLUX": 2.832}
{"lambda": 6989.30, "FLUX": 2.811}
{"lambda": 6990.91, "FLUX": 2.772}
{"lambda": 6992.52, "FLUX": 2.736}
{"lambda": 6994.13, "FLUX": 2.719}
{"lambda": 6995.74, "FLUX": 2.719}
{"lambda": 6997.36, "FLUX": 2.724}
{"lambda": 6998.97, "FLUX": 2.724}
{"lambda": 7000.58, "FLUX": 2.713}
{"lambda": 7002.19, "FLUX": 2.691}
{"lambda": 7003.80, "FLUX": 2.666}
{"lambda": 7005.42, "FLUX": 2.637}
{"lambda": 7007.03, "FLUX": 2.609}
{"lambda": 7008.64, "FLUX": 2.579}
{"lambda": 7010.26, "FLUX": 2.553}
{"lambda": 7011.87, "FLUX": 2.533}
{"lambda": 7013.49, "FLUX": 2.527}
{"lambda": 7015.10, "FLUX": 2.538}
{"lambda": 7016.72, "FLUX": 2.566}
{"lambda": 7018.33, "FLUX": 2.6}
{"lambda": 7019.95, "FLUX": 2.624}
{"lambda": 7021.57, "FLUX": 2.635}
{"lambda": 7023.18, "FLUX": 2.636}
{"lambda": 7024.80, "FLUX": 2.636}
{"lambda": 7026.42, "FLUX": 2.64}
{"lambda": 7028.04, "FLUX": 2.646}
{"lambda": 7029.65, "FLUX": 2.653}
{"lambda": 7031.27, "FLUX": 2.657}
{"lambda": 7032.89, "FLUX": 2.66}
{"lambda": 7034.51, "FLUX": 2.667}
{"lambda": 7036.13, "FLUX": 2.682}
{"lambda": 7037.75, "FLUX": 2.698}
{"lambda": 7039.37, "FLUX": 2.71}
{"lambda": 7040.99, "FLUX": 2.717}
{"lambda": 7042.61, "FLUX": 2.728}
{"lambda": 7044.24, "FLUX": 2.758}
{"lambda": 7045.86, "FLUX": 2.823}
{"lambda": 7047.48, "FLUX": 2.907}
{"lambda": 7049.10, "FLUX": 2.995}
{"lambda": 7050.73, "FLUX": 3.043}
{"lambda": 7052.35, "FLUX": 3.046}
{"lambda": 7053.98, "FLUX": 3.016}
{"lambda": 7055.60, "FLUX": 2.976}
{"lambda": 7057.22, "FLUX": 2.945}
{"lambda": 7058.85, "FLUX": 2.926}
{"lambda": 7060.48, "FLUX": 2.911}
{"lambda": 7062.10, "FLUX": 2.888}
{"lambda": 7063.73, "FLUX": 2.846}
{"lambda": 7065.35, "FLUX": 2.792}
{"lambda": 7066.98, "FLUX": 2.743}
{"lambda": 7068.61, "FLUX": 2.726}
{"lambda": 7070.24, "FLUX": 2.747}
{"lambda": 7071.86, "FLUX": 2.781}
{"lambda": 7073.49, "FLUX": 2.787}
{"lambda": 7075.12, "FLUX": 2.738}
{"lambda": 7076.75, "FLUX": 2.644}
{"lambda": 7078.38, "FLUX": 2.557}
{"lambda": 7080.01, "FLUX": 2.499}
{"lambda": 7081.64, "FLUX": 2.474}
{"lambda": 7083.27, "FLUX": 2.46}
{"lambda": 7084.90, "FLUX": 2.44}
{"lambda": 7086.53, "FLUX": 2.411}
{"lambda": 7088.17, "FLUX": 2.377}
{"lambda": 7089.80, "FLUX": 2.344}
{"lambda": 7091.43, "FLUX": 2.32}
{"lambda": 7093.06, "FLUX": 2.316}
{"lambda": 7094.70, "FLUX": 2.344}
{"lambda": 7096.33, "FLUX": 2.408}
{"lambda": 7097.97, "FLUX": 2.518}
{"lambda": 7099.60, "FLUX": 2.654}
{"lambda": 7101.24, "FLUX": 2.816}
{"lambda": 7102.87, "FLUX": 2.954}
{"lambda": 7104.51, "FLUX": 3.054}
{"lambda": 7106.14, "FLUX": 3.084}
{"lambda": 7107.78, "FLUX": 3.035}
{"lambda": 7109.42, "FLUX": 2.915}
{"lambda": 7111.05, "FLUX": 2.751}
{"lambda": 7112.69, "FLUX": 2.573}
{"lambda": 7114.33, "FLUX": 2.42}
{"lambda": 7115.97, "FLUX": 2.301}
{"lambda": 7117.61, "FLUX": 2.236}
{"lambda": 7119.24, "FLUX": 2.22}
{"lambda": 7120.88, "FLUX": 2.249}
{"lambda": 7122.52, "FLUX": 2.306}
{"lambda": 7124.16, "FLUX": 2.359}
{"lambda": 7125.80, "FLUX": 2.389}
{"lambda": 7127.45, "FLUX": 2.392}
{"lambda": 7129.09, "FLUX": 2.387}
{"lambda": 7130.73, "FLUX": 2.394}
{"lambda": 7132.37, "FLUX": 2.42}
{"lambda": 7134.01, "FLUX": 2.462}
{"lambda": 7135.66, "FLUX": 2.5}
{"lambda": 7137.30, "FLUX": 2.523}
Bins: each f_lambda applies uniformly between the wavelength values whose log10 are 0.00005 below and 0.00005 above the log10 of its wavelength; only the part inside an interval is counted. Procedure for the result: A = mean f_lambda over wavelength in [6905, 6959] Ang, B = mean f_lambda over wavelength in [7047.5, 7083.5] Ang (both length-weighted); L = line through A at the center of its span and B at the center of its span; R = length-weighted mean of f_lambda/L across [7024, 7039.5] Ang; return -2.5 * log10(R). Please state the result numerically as 0.05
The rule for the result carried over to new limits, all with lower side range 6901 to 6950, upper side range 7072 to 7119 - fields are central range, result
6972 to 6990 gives 0.052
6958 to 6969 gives -0.058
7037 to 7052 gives -0.078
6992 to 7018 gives 0.013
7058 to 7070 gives -0.085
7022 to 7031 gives 0.002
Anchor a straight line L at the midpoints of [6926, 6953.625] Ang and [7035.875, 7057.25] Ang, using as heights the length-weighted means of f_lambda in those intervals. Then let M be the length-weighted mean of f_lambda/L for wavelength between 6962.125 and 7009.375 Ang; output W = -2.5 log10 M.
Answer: 0.085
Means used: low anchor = 2.93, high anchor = 2.86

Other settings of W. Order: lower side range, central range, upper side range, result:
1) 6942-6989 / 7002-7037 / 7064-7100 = 0.01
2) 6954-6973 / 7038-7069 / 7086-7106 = -0.09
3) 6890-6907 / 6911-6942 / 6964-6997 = -0.08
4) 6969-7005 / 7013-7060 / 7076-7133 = -0.07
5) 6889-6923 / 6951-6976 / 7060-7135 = -0.08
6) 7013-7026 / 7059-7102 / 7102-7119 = 0.03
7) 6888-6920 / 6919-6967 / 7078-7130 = -0.13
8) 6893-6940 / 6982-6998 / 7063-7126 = -0.05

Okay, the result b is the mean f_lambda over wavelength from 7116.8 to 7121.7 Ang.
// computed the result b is 2.24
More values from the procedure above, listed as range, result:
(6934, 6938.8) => 3.01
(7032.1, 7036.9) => 2.67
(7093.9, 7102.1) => 2.55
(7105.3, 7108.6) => 3.06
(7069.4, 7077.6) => 2.74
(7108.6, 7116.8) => 2.59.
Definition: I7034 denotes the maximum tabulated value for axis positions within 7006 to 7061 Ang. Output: 3.046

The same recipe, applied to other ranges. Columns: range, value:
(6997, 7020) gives 2.724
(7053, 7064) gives 3.016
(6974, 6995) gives 2.832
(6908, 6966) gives 3.021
